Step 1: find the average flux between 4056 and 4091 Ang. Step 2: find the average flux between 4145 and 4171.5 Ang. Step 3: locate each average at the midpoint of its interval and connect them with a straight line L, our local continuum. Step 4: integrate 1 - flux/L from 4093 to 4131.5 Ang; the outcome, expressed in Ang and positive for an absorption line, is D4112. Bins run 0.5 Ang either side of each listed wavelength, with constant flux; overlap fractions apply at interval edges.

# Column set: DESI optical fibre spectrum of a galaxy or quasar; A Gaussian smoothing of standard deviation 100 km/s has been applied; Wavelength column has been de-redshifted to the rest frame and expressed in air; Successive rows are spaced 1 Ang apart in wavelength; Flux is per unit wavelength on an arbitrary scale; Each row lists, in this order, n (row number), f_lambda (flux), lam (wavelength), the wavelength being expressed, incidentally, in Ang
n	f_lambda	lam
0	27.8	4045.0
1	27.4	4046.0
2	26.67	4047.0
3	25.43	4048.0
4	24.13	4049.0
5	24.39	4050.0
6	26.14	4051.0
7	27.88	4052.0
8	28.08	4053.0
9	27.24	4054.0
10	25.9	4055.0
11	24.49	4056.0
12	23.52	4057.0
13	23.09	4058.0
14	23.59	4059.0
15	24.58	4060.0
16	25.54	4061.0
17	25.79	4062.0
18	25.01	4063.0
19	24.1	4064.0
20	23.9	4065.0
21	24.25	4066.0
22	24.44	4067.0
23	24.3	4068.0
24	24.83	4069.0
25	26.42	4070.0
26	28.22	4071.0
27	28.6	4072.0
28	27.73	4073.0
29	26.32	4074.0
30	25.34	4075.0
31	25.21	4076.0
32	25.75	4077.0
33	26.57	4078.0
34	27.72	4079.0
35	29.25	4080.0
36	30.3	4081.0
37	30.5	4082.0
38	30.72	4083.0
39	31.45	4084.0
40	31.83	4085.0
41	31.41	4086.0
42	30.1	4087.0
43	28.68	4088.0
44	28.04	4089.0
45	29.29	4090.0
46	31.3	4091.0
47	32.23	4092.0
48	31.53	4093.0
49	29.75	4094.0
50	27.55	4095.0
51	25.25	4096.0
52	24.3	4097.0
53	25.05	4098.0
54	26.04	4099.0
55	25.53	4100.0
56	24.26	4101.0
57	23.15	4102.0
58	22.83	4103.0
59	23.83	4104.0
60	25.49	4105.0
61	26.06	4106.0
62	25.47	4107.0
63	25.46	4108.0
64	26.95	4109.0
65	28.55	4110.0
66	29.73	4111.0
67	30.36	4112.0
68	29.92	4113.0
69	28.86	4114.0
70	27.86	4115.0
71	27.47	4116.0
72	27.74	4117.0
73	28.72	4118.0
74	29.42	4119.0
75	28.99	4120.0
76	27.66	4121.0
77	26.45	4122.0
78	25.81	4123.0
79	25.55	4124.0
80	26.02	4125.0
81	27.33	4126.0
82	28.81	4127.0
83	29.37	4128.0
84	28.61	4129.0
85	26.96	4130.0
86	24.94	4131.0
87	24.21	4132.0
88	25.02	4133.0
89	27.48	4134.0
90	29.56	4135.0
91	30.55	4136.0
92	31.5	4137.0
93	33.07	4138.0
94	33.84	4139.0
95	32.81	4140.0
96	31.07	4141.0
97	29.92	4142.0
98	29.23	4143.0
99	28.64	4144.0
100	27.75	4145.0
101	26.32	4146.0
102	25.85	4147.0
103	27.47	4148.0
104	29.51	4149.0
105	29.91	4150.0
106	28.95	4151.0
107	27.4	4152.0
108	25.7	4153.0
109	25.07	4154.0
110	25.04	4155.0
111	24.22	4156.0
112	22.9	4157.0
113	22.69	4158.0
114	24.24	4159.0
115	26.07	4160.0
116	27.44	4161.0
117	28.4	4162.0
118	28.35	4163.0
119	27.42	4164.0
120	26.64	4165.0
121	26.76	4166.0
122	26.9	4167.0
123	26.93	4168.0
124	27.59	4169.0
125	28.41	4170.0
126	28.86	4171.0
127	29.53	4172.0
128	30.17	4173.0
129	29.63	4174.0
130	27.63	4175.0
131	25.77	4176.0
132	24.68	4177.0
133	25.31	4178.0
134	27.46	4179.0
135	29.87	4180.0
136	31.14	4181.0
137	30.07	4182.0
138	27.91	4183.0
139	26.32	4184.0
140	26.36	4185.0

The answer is -0.1 Ang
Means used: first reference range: 27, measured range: 27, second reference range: 26.8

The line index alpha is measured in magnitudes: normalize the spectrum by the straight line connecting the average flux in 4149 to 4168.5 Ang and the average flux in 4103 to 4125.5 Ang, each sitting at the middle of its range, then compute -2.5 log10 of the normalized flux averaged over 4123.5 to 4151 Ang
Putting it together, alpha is -0.07 mag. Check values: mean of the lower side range 27.3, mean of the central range 28.6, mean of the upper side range 26.5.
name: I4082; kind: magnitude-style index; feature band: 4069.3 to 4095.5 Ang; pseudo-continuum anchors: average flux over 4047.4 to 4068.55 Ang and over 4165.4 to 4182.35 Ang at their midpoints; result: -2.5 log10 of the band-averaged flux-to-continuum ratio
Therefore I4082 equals -0.13 mag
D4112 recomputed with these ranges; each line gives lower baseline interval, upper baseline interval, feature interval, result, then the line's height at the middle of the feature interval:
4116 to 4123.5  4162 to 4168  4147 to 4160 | 0.64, 27.4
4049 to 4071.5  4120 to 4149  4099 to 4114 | 0.46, 27.2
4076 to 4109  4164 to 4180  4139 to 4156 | -0.39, 27.6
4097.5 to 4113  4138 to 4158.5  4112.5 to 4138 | -0.96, 26.9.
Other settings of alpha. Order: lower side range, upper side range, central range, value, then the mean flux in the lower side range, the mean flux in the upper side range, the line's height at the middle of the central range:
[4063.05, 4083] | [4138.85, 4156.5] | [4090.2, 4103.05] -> 0.00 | 26.6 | 28.2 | 27.1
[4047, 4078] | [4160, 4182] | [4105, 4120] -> -0.06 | 25.5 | 27.9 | 26.6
